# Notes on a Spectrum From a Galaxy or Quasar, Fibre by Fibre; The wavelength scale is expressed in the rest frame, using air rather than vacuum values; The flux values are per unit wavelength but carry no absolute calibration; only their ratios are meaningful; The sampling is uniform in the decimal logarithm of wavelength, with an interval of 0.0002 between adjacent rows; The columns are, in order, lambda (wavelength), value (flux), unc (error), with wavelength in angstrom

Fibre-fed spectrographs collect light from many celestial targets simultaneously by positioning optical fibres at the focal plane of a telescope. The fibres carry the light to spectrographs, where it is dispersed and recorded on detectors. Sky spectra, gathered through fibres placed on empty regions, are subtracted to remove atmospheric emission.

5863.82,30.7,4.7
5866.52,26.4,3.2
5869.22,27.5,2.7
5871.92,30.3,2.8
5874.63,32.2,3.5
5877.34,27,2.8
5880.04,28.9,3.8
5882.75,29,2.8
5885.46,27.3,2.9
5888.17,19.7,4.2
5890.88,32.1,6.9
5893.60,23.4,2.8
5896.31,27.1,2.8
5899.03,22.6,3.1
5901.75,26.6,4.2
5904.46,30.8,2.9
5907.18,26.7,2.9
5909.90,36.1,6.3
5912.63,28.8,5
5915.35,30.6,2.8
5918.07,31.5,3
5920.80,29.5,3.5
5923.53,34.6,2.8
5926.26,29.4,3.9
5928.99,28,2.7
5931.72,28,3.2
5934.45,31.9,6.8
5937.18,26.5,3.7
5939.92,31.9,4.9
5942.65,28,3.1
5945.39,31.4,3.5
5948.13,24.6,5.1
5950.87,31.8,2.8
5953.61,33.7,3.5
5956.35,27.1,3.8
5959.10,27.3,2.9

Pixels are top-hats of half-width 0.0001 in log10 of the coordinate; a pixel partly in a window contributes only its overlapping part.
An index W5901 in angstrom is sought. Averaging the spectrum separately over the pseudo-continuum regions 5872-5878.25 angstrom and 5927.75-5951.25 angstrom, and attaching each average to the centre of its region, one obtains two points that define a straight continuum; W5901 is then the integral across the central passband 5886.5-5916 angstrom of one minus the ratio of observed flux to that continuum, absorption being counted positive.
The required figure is 1.9 angstrom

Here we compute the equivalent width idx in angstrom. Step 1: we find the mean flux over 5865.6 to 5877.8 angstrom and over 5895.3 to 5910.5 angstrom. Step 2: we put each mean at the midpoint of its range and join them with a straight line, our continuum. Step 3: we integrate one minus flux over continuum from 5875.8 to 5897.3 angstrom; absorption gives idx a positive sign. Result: 1.20 angstrom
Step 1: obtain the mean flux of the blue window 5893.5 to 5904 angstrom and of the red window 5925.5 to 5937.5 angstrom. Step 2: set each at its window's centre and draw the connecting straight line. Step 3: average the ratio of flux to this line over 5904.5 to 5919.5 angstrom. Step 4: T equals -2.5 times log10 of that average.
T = -0.14 mag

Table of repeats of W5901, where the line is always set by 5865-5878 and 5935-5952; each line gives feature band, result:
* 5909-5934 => -1.41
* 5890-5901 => 1.08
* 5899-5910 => 0.20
